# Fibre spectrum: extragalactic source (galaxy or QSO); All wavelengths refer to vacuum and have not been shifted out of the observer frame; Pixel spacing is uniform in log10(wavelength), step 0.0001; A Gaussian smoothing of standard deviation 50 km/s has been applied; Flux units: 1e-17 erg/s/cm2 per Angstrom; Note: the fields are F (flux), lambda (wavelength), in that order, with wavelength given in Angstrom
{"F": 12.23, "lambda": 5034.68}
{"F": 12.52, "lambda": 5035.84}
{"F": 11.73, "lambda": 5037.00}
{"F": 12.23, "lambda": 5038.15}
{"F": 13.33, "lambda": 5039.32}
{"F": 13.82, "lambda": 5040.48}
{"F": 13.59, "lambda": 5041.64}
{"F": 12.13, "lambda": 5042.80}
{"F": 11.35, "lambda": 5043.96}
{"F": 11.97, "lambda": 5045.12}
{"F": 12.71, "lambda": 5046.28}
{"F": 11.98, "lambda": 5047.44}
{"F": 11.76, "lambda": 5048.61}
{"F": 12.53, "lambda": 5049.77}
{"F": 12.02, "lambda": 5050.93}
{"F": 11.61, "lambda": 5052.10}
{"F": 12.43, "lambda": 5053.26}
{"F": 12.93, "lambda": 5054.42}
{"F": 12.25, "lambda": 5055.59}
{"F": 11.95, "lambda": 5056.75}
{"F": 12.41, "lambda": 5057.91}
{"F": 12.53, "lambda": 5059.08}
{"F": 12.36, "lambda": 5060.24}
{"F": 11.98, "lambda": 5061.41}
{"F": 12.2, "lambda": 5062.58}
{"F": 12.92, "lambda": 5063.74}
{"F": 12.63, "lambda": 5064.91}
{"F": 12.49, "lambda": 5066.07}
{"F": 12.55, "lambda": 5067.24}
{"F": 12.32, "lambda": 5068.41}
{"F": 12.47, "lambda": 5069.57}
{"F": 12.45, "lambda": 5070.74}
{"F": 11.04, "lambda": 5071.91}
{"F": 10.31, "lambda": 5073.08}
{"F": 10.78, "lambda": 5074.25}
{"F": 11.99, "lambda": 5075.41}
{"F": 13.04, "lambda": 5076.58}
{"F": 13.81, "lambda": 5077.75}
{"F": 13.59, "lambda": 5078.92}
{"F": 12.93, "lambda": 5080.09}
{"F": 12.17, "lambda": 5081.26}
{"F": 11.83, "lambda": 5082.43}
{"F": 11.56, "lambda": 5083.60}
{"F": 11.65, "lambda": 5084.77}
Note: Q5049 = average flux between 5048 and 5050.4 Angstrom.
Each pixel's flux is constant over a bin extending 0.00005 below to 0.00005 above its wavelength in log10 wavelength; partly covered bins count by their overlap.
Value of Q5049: 12.1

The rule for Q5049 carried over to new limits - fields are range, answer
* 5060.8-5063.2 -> 12.1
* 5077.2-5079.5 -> 13.7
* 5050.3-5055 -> 12.3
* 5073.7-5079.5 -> 12.7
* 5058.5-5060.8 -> 12.5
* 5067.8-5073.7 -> 11.7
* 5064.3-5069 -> 12.5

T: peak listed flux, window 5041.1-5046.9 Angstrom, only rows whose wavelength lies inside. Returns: 13.59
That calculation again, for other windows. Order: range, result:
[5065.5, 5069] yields 12.55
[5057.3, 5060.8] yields 12.53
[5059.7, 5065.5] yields 12.92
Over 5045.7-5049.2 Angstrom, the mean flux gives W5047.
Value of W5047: 12.1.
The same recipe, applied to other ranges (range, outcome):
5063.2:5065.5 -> 12.8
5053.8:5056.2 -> 12.6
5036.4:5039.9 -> 12.4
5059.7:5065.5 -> 12.4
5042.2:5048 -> 12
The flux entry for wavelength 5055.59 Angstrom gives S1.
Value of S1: 12.25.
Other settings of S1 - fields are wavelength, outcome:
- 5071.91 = 11.04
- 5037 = 11.73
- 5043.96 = 11.35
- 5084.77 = 11.65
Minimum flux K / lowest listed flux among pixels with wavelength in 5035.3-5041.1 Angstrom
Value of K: 11.73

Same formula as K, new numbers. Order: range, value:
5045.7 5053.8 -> 11.61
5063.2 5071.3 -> 12.32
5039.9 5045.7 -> 11.35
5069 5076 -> 10.31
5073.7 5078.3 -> 10.78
